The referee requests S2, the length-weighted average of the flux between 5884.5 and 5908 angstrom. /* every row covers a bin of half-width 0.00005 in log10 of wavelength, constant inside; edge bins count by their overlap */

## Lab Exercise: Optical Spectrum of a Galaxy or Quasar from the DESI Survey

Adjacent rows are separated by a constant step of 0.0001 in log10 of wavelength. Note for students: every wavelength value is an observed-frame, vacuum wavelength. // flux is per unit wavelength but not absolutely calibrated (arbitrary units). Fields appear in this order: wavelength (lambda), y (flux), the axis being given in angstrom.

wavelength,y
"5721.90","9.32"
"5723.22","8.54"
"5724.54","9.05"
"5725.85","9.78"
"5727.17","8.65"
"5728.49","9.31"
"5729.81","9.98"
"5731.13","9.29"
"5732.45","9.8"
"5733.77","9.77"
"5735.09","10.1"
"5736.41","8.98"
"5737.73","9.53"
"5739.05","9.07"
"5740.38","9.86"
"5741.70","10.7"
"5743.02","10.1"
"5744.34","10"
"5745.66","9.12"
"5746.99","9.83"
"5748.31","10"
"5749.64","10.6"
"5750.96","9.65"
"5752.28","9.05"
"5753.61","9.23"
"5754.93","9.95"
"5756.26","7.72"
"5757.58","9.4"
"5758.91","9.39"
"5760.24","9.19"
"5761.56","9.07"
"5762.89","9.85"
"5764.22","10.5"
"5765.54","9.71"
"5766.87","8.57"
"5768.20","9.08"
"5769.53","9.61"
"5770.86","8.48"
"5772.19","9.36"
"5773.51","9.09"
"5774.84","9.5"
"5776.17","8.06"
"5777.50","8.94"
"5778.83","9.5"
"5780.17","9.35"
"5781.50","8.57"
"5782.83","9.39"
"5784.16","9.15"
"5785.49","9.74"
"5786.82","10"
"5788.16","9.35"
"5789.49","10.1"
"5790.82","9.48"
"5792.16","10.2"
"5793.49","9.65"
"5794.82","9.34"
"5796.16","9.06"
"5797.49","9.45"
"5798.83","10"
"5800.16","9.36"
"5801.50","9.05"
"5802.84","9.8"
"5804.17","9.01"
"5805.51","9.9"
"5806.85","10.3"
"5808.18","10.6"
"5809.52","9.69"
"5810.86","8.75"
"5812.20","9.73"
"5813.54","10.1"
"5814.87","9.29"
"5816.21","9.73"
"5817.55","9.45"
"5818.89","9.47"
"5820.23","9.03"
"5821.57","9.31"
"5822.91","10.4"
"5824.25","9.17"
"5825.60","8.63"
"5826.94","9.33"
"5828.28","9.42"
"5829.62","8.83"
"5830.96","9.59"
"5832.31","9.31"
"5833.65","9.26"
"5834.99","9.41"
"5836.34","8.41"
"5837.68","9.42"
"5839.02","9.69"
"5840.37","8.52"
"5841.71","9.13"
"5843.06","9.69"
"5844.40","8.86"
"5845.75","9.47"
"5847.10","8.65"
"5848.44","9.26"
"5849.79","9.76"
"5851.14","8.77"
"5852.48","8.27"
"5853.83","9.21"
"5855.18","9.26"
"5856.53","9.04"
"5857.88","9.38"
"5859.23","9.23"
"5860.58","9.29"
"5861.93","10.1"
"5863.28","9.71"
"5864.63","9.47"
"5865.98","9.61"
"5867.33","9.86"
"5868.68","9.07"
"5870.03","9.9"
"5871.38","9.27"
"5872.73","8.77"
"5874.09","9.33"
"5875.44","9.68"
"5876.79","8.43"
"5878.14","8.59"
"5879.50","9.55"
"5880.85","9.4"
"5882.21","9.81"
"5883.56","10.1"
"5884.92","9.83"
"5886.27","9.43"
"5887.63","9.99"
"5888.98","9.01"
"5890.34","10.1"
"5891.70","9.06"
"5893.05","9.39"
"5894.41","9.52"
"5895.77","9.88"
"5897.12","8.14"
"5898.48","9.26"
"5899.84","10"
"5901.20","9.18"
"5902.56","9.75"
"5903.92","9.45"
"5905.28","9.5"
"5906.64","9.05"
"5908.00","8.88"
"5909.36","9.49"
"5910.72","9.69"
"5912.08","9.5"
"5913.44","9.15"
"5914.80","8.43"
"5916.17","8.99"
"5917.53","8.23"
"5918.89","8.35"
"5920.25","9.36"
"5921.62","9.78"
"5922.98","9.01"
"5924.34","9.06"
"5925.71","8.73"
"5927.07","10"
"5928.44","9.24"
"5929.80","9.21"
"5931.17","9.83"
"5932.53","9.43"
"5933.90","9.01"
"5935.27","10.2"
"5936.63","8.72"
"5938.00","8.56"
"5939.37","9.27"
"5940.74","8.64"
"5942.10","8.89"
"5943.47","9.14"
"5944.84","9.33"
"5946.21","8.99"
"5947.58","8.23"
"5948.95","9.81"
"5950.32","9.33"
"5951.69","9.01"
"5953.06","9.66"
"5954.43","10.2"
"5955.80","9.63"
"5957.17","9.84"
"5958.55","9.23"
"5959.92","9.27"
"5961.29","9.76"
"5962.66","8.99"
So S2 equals 9.42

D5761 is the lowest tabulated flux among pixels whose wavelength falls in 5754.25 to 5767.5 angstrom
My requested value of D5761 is 7.72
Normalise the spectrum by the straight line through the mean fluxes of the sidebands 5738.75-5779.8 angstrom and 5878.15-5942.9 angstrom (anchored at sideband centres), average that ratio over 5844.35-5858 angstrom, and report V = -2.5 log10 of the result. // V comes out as 0.03 mag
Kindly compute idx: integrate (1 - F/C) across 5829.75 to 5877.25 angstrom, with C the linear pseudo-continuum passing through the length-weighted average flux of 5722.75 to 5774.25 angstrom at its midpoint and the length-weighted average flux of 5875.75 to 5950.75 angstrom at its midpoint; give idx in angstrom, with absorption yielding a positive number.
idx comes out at 0.4 angstrom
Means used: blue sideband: 9.46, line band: 9.26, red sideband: 9.25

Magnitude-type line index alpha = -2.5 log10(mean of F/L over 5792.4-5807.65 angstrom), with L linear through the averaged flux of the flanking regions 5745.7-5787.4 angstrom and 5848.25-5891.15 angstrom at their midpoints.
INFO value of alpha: -0.03 mag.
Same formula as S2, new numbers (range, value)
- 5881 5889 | 9.73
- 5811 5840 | 9.36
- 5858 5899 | 9.43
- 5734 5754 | 9.73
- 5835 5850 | 9.16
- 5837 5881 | 9.26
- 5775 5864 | 9.37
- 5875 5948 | 9.25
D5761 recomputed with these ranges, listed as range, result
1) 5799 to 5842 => 8.41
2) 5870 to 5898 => 8.14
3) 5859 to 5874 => 8.77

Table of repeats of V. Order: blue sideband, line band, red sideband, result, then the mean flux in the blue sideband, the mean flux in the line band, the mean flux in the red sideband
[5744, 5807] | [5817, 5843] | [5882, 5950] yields 0.012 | 9.42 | 9.26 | 9.27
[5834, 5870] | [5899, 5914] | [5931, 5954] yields -0.024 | 9.26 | 9.42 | 9.18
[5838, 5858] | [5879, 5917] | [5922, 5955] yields -0.026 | 9.13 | 9.41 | 9.23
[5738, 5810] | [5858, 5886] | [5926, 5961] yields -0.007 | 9.49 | 9.45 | 9.31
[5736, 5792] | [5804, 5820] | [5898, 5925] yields -0.036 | 9.43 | 9.67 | 9.21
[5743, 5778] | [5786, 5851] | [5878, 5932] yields -0.010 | 9.36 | 9.44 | 9.33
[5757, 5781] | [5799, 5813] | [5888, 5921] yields -0.045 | 9.25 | 9.63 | 9.23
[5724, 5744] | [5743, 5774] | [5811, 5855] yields 0.011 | 9.61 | 9.43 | 9.26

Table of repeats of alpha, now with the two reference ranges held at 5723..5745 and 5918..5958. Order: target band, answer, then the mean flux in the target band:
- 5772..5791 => 0.02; 9.3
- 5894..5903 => -0.01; 9.38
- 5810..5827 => 0.00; 9.42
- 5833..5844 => 0.03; 9.19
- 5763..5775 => 0.02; 9.34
